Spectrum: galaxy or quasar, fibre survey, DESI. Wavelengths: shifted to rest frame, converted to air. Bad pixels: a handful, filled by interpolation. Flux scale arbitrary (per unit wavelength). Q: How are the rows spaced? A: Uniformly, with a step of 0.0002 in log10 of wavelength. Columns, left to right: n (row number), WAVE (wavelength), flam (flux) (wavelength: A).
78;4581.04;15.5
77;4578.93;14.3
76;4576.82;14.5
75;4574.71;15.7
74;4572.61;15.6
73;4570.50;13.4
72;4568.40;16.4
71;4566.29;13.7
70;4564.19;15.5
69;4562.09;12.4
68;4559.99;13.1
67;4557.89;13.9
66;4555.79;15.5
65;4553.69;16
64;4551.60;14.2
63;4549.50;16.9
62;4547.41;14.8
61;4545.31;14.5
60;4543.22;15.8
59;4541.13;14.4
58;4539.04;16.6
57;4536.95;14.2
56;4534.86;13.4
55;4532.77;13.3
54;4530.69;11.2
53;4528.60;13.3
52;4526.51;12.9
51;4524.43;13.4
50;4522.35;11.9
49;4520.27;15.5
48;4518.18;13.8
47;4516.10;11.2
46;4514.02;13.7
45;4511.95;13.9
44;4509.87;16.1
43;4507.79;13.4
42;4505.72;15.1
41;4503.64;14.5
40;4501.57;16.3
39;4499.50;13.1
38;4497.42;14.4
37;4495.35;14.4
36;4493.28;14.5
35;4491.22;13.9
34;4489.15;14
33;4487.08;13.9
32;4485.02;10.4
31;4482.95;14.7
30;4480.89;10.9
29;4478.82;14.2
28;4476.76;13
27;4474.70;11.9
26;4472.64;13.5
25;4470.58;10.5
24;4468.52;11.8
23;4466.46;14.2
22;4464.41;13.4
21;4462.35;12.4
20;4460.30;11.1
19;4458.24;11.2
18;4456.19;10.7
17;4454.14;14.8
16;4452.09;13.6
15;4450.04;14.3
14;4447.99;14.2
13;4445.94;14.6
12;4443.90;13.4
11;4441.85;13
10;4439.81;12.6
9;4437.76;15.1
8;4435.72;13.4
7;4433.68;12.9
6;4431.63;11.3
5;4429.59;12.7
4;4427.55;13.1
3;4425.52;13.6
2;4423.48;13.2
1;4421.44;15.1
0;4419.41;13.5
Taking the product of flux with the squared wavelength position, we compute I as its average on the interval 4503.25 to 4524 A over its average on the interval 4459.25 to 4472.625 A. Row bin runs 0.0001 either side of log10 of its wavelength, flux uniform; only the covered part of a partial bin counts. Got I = 1.15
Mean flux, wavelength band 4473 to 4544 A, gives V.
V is 13.7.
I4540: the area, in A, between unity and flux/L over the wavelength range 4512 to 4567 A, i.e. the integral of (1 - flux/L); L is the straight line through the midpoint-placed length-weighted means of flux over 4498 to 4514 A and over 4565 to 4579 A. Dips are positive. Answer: 2.5 A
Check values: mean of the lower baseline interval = 14.6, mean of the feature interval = 14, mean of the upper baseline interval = 14.8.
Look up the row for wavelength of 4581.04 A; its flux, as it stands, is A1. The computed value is 15.5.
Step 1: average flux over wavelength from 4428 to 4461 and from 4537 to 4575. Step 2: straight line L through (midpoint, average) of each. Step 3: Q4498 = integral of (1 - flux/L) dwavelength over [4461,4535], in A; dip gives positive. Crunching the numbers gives 3.0 A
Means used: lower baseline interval 13.1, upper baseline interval 14.9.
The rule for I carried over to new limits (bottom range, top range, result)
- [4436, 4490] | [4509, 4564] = 1.12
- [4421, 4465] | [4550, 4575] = 1.17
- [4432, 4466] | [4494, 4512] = 1.14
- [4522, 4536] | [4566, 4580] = 1.18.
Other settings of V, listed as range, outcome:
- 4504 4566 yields 14.1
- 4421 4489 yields 13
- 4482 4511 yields 14.2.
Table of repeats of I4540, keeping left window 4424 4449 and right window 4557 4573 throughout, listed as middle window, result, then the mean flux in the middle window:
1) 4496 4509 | -0.7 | 14.5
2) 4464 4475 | 0.8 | 12.5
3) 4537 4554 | -1.5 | 15.3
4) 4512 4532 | 1.2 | 13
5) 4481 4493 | 0.4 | 13.3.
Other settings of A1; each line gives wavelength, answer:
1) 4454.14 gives 14.8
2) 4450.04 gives 14.3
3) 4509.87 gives 16.1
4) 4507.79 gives 13.4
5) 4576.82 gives 14.5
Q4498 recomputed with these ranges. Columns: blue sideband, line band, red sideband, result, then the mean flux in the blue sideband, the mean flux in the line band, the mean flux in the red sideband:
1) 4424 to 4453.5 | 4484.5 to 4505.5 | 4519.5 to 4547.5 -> -0.6 A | 13.4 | 14.1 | 13.9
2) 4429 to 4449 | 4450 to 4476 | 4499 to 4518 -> 2.1 A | 13.3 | 12.5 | 14.2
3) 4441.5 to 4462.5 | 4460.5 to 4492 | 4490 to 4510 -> 2.3 A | 13.1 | 12.8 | 14.5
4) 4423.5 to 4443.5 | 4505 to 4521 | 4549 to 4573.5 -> 0.0 A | 13.1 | 14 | 14.7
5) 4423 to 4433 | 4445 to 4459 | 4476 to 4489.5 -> -0.6 A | 12.8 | 13.4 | 13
